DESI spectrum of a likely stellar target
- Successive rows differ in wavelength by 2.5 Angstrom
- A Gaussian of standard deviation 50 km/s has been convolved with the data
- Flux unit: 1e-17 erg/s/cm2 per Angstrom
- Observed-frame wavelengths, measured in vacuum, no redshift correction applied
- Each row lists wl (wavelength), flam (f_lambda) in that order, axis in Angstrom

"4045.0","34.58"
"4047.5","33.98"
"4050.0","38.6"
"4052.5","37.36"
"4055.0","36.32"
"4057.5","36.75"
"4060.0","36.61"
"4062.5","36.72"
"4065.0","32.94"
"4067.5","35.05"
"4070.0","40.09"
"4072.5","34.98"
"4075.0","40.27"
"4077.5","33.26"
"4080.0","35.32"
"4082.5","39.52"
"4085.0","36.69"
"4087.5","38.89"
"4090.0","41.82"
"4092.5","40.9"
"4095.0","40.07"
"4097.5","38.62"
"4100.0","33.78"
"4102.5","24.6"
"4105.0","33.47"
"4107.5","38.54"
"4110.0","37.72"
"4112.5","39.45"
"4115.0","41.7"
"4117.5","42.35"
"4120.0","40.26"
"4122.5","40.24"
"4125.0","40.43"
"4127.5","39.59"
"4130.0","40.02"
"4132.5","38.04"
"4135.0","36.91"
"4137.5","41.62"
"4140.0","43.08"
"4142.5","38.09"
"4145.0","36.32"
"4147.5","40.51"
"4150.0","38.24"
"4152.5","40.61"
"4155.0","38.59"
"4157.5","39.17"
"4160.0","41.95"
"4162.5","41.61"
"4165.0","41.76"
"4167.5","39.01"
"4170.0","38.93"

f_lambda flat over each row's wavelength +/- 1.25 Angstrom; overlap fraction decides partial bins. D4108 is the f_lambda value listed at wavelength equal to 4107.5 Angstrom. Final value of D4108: 38.54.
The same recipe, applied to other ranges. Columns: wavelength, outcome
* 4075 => 40.27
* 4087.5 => 38.89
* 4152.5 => 40.61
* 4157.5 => 39.17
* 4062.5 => 36.72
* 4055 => 36.32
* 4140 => 43.08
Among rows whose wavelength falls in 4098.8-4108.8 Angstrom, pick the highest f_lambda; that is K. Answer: 38.54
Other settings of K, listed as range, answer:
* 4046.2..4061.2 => 38.6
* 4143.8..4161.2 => 41.95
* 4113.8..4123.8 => 42.35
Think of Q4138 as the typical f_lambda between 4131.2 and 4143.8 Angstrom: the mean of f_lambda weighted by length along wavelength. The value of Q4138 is 39.5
